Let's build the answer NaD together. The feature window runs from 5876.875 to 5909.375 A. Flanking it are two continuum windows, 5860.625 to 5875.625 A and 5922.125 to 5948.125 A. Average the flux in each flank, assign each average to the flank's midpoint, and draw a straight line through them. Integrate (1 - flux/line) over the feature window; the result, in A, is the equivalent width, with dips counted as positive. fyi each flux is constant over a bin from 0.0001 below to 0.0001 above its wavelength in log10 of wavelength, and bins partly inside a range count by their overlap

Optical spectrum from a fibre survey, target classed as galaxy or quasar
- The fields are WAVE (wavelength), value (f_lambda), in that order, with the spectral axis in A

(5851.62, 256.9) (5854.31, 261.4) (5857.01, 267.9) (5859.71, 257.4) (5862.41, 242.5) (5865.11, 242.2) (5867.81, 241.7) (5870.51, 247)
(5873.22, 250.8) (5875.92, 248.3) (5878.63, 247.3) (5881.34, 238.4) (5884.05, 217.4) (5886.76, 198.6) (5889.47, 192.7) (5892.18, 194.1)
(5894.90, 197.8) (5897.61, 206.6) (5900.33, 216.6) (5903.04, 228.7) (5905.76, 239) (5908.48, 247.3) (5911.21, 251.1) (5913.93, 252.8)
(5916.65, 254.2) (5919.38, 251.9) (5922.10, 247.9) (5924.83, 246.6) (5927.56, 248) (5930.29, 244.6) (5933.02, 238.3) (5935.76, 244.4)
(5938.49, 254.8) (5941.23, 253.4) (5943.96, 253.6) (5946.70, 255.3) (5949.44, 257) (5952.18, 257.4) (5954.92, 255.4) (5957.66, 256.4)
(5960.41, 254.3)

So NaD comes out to 3.7 A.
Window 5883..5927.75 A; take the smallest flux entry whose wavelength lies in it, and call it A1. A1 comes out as 192.7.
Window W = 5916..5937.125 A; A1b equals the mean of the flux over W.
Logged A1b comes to 247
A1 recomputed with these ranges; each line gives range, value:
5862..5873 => 241.7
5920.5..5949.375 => 238.3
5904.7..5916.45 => 239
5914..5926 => 246.6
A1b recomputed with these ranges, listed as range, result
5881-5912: 218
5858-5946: 238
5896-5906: 220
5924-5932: 246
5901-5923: 246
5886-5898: 197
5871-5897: 221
